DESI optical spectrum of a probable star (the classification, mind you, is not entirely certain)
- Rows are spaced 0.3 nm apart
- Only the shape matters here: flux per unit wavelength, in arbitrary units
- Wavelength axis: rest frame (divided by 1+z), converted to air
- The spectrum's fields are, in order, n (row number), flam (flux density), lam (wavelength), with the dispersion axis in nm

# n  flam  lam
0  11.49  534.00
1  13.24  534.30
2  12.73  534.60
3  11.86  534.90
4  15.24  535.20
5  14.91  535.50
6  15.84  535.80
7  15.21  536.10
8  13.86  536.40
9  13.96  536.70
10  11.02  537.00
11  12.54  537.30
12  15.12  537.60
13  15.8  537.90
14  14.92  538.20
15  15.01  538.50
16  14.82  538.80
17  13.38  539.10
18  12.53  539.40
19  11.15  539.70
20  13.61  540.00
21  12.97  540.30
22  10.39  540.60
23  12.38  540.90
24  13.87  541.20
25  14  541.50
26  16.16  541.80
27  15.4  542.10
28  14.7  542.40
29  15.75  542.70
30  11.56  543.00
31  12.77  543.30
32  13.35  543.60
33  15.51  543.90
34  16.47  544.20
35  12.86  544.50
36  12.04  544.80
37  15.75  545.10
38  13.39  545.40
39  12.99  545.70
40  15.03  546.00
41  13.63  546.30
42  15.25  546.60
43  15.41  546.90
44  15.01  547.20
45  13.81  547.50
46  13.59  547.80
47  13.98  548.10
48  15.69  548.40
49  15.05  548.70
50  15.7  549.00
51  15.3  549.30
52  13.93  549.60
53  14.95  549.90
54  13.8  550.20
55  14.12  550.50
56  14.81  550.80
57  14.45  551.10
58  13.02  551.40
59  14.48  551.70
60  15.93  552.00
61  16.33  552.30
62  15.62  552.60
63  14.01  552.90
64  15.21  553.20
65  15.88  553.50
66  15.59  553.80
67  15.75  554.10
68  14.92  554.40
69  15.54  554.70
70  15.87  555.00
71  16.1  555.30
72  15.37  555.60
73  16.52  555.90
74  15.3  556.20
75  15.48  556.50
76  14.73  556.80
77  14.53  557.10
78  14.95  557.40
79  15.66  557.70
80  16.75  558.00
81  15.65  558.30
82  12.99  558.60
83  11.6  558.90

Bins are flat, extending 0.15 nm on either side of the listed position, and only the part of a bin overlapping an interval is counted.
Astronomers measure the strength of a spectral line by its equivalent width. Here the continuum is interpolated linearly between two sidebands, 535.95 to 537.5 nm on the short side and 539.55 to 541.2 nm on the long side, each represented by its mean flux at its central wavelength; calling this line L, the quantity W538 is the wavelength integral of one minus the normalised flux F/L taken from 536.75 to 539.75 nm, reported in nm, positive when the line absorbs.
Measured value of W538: -0.19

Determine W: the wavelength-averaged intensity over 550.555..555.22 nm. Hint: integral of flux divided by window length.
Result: 15.2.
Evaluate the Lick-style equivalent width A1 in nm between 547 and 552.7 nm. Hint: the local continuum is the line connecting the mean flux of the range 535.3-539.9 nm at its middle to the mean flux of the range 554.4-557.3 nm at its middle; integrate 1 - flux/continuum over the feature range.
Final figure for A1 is 0.102 nm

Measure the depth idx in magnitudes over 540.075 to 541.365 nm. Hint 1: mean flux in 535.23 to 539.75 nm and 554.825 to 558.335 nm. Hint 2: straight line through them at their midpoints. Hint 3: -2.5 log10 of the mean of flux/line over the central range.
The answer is 0.15 mag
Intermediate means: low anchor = 14.1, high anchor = 15.6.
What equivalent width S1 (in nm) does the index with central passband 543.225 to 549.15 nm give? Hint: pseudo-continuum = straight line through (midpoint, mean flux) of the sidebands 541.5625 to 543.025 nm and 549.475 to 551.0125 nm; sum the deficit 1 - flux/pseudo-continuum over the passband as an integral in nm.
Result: 0.10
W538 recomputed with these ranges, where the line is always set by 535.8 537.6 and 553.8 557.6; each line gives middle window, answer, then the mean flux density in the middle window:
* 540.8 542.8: -0.07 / 14.6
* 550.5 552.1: 0.06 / 14.5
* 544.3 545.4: 0.06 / 13.7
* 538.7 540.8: 0.20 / 12.6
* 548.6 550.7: 0.03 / 14.7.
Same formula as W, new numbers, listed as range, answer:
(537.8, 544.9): 13.8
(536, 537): 13.8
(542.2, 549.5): 14.4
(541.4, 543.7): 14.2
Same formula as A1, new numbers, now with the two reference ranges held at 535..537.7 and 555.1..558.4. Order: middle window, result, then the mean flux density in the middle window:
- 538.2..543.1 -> 0.259 nm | 13.7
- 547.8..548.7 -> 0.018 nm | 14.7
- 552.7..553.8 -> 0.012 nm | 15.1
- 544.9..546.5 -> 0.071 nm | 14.1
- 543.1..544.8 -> 0.085 nm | 13.9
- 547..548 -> 0.048 nm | 14.2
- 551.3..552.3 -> 0.025 nm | 14.8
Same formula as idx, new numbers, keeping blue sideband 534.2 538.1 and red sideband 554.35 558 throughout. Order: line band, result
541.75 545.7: 0.026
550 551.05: 0.056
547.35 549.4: 0.013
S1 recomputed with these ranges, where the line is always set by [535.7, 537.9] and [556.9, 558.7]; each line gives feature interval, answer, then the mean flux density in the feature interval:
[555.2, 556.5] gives -0.06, 15.8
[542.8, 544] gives 0.09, 13.3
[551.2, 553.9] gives -0.04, 15.1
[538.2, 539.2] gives -0.03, 14.5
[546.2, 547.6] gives -0.01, 14.7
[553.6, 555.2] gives -0.06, 15.6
